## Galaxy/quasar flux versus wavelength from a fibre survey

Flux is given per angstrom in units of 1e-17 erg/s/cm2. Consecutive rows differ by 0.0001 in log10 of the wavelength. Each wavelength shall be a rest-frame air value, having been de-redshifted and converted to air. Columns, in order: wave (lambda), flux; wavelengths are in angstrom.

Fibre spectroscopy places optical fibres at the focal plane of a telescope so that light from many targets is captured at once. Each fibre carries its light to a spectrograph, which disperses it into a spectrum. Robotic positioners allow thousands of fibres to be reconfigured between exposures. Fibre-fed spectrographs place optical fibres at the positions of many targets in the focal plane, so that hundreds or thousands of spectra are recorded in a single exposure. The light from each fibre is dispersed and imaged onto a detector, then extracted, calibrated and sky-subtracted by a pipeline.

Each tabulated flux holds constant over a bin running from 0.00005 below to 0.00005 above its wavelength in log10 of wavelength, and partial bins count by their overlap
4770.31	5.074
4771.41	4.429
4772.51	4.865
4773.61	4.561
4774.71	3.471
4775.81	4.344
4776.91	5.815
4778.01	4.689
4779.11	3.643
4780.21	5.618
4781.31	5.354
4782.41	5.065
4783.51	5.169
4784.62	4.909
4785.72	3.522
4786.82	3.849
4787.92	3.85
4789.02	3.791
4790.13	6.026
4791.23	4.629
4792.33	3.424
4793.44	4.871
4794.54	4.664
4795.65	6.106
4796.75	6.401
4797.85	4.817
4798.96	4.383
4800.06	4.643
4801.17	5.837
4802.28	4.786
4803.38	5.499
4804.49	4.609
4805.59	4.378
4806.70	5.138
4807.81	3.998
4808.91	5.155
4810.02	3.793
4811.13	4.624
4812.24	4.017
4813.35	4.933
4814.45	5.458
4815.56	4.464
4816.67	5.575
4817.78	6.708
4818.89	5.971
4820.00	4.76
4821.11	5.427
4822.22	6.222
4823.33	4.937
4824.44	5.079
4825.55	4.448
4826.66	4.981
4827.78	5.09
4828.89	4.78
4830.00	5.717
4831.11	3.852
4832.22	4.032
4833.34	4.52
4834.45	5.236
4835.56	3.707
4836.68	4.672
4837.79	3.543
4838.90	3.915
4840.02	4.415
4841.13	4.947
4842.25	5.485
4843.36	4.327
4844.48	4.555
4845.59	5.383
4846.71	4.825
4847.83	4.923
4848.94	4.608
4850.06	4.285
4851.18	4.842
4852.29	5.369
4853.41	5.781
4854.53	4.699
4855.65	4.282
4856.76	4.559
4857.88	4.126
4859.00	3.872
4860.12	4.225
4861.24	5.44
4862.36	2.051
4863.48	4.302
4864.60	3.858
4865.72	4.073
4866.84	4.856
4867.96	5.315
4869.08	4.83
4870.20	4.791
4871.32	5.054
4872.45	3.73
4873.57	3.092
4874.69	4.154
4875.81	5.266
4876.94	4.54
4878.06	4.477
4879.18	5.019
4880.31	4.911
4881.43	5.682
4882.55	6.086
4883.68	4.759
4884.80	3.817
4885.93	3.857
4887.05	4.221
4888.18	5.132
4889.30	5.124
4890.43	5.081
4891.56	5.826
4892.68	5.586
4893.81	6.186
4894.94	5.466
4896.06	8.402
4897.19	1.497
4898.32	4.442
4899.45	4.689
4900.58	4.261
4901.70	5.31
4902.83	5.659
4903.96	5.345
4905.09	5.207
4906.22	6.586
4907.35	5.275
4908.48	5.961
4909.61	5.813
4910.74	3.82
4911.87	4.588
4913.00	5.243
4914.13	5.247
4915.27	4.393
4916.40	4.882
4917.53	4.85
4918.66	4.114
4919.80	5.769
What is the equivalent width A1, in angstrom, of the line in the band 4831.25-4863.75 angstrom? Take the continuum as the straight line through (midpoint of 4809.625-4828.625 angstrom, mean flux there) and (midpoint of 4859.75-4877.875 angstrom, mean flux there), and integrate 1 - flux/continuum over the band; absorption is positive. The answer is 1.1 angstrom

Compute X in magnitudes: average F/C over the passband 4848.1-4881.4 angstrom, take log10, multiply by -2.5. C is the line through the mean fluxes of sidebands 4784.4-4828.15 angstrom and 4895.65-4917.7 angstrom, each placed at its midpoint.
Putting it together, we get 0.11 mag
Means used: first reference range 4.89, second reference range 5.05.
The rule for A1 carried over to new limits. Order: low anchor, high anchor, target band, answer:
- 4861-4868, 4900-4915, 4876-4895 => -1.46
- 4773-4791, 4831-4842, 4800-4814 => -0.78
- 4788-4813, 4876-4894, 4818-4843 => 0.15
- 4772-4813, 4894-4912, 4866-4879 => 1.27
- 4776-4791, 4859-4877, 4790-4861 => -4.88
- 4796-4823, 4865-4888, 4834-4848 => 0.77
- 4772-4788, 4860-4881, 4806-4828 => -2.44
